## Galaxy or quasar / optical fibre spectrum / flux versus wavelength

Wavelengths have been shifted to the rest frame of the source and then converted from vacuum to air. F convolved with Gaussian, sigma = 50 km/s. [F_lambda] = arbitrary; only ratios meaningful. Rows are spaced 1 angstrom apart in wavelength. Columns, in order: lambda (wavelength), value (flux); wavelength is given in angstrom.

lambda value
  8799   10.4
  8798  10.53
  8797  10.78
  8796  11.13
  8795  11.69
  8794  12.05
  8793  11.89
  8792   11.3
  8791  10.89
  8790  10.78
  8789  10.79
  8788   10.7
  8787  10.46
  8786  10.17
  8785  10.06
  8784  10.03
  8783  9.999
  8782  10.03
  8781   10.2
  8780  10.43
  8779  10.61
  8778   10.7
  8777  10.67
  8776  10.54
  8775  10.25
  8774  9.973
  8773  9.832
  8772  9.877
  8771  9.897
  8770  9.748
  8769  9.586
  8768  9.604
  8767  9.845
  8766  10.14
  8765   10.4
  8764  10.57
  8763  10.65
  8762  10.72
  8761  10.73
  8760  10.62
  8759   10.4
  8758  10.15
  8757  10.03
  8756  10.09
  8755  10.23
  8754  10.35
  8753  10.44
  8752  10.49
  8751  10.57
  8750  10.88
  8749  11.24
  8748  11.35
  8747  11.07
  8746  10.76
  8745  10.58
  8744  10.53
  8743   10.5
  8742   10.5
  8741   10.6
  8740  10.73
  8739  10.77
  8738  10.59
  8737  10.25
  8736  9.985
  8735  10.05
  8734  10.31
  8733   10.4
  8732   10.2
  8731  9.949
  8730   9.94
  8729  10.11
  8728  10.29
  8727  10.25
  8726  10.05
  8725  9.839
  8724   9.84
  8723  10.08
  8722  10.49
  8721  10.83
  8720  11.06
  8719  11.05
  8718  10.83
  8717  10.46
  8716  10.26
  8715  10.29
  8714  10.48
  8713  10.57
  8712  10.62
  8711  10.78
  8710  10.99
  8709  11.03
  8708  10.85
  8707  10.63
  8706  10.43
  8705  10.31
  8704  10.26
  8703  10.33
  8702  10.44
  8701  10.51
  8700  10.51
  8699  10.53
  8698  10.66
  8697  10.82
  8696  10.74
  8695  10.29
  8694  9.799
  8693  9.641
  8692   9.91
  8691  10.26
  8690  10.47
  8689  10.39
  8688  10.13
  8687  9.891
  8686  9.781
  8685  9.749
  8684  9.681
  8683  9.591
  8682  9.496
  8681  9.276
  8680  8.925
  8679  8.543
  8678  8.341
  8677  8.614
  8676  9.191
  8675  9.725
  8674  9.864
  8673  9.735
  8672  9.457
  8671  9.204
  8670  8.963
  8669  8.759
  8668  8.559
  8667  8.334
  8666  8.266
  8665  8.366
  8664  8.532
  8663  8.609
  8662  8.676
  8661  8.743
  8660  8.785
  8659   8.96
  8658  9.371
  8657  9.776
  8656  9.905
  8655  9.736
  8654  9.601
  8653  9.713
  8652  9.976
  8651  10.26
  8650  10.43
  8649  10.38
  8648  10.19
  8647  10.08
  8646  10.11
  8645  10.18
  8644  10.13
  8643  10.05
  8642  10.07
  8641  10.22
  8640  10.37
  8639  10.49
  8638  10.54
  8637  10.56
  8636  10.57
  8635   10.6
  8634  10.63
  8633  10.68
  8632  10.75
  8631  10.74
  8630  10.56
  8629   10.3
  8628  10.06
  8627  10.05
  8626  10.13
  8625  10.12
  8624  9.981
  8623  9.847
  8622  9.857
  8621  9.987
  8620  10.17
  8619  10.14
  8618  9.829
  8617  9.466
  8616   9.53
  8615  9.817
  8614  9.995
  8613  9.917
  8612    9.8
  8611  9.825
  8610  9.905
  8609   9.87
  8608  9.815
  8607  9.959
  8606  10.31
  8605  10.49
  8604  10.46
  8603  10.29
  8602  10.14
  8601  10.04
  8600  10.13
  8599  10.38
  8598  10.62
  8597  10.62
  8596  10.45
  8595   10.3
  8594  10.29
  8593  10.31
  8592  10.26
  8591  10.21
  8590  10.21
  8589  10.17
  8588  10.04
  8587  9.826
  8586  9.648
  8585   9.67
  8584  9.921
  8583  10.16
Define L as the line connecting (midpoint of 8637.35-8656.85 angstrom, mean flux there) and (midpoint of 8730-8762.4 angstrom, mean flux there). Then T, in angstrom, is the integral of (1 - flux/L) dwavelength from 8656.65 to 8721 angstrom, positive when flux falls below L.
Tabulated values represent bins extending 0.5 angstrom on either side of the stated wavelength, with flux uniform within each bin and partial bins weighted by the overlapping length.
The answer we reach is 2.9 angstrom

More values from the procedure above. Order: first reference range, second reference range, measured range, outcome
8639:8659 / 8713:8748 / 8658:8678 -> 2.4 angstrom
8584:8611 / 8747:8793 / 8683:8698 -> 0.3 angstrom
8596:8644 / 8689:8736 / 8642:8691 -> 3.9 angstrom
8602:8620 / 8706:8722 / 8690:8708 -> 0.4 angstrom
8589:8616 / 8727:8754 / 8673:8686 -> 1.3 angstrom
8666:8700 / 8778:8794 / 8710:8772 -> -1.4 angstrom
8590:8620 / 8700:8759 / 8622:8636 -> -0.2 angstrom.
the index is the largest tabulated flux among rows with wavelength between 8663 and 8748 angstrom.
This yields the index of 11.35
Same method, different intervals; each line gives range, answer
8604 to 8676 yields 10.75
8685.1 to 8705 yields 10.82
